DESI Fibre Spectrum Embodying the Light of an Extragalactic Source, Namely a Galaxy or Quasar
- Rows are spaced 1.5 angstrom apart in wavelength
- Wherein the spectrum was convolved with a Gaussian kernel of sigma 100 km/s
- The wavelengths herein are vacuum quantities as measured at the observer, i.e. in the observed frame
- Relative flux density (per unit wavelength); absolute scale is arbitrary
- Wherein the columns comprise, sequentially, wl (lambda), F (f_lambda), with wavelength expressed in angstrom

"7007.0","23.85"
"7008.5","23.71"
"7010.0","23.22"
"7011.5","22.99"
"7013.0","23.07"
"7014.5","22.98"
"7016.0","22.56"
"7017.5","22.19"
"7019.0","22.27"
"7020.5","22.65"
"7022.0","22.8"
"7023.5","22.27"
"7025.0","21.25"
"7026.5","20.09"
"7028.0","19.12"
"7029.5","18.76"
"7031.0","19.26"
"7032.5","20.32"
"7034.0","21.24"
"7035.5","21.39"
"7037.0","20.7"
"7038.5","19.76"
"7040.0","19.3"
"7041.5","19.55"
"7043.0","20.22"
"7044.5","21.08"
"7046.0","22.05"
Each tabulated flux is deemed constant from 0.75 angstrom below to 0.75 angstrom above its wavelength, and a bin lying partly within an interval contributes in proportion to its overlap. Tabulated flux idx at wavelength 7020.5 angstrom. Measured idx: 22.65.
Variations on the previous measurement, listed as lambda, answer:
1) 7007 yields 23.85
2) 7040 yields 19.3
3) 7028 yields 19.12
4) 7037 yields 20.7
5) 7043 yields 20.22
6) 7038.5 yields 19.76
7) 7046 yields 22.05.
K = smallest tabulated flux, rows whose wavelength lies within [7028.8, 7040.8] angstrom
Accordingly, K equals 18.76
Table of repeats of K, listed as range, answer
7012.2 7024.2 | 22.19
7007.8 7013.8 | 22.99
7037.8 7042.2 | 19.3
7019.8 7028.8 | 19.12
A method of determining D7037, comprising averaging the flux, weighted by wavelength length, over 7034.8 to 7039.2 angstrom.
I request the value 20.6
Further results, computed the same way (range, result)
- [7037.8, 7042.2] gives 19.5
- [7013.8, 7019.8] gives 22.5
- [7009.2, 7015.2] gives 23.1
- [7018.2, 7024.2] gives 22.5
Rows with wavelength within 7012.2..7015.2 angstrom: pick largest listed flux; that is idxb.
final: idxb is 23.07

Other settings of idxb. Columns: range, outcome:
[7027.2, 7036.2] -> 21.39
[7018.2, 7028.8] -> 22.8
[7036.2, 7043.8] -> 20.7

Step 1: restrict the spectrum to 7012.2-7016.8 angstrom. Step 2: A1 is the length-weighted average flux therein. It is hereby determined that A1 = 22.9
